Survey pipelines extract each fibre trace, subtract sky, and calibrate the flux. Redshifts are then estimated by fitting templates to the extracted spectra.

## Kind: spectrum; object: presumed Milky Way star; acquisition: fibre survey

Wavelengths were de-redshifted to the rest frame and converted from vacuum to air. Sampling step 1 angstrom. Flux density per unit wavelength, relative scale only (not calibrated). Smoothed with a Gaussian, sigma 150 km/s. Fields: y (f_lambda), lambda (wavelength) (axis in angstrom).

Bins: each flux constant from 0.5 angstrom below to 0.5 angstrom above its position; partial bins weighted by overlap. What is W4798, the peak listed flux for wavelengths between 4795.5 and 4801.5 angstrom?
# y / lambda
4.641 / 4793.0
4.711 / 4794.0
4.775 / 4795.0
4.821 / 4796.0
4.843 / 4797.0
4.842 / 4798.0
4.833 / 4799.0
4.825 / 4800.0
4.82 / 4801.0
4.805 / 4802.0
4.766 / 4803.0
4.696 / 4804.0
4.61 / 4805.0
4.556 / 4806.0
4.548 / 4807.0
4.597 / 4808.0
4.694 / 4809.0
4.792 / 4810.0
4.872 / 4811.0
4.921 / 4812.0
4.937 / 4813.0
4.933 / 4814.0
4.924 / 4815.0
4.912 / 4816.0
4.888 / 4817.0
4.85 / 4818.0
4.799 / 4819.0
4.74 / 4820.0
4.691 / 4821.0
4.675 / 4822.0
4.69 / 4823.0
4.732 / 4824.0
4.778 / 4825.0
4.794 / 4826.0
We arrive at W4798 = 4.843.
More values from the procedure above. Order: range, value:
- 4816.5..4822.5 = 4.888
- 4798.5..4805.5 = 4.833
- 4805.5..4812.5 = 4.921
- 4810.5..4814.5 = 4.937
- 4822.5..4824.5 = 4.732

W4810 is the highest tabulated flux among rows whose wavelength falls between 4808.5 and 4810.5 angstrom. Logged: 4.792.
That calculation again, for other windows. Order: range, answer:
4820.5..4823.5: 4.691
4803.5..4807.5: 4.696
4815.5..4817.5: 4.912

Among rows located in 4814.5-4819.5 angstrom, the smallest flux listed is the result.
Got 4.799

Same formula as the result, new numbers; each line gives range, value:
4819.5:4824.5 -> 4.675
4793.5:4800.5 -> 4.711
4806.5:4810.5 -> 4.548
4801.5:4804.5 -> 4.696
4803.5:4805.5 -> 4.61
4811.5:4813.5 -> 4.921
